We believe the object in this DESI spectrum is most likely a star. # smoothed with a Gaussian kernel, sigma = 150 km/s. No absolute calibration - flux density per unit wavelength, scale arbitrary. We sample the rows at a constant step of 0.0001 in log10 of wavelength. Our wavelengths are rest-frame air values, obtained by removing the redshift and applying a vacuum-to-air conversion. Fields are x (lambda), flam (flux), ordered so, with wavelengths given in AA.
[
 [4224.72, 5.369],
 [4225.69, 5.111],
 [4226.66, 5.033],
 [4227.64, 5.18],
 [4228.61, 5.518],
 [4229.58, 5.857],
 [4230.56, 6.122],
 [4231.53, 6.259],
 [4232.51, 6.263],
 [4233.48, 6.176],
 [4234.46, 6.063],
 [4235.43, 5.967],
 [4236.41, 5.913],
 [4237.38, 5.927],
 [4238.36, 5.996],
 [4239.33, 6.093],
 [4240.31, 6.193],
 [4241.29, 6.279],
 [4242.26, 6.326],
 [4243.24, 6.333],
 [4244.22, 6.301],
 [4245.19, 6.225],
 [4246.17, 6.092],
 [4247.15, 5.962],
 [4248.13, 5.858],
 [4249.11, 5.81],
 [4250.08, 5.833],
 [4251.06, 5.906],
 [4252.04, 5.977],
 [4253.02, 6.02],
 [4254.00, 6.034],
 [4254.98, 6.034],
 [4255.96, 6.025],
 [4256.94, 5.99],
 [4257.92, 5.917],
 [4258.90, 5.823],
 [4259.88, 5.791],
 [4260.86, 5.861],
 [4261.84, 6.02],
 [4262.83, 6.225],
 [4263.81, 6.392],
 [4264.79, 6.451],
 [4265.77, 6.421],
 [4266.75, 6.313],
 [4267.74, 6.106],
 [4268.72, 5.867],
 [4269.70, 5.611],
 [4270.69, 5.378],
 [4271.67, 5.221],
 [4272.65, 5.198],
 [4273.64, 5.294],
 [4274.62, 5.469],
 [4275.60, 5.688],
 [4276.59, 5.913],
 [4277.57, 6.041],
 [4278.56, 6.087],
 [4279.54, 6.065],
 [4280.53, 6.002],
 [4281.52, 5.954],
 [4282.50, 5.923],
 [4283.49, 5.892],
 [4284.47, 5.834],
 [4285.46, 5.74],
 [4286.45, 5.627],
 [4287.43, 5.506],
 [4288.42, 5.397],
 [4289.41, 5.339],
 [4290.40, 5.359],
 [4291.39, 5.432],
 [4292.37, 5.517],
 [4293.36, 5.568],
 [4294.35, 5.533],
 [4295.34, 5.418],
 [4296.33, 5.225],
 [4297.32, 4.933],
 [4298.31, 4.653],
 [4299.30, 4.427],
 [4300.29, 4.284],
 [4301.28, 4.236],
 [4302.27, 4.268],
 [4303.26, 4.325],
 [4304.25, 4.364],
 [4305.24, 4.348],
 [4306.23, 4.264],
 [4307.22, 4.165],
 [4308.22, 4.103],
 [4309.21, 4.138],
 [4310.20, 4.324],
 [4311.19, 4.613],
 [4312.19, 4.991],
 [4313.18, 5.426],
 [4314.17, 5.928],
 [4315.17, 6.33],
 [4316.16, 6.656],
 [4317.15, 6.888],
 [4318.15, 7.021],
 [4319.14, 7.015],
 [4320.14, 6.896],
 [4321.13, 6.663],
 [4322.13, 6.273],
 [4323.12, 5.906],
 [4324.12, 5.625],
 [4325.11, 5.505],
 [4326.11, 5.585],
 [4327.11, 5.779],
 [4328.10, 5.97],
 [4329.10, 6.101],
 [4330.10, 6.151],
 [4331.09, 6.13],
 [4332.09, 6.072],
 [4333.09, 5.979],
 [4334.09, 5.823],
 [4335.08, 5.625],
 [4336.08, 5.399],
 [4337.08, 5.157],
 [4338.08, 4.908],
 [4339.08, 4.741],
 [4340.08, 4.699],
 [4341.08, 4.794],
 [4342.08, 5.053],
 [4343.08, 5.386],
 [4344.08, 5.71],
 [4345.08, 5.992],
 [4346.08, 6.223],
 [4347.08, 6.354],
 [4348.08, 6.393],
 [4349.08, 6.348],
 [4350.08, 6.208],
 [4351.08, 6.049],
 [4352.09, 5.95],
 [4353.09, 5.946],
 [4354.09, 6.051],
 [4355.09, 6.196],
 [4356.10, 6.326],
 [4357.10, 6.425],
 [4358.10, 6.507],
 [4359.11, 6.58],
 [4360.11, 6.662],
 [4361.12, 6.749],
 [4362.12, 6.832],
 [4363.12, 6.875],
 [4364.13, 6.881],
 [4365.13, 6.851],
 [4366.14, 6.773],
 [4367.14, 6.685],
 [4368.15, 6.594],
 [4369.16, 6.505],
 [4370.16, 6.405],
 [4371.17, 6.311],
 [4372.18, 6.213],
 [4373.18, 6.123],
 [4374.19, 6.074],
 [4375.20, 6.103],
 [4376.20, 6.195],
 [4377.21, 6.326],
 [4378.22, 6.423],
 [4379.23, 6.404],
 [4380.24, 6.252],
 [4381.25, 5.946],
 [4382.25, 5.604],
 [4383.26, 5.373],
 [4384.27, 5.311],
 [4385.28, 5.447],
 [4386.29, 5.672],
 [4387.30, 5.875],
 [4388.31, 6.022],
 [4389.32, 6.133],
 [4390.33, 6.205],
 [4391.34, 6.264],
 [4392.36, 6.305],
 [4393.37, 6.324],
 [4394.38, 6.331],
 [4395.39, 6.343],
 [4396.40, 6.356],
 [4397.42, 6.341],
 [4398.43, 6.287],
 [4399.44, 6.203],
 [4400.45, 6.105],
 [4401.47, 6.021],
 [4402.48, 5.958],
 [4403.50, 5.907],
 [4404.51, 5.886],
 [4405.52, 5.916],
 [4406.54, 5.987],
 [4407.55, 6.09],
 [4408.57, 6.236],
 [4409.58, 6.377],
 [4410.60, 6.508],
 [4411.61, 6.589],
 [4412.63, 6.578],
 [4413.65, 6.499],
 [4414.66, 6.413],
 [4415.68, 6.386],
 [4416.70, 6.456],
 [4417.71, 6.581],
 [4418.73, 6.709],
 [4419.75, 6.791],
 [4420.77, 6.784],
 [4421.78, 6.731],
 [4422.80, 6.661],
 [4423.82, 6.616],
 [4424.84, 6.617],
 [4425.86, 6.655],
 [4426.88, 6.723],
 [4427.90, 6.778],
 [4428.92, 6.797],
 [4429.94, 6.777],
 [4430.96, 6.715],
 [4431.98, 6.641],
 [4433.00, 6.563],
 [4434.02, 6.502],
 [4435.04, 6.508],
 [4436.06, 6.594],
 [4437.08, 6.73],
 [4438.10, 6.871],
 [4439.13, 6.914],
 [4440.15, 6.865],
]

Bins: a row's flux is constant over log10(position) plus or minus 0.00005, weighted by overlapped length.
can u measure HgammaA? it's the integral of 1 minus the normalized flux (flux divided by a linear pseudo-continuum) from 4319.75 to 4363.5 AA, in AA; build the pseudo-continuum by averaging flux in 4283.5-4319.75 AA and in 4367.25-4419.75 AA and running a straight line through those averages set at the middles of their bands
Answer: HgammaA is -2.5 AA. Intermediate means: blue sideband 5.21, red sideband 6.19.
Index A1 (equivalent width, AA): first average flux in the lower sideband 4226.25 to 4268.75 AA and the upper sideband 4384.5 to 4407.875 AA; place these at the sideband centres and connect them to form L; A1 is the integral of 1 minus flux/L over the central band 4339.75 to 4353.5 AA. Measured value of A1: 0.57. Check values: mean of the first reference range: 6.02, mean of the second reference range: 6.08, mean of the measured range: 5.81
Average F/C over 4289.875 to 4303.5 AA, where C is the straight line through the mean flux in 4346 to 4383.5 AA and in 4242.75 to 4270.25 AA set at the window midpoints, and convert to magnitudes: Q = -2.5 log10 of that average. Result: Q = 0.24 mag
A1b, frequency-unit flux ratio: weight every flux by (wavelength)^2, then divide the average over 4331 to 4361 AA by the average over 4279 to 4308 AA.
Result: 1.17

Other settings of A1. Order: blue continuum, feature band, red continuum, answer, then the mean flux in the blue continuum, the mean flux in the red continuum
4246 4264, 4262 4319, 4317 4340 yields 4.8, 5.97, 5.93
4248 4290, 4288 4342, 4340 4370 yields 6.2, 5.86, 6.25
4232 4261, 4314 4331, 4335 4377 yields -0.5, 6.04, 6.1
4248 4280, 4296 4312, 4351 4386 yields 4.3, 5.9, 6.28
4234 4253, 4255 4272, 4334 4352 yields 0.0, 6.06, 5.61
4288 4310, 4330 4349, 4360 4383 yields 0.2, 4.78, 6.41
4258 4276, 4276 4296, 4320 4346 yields 0.3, 5.84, 5.68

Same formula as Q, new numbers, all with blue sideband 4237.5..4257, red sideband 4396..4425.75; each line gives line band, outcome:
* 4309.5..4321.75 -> 0.028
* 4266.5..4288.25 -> 0.068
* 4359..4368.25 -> -0.081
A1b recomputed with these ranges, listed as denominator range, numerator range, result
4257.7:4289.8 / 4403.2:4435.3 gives 1.19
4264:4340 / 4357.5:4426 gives 1.19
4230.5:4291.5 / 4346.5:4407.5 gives 1.11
